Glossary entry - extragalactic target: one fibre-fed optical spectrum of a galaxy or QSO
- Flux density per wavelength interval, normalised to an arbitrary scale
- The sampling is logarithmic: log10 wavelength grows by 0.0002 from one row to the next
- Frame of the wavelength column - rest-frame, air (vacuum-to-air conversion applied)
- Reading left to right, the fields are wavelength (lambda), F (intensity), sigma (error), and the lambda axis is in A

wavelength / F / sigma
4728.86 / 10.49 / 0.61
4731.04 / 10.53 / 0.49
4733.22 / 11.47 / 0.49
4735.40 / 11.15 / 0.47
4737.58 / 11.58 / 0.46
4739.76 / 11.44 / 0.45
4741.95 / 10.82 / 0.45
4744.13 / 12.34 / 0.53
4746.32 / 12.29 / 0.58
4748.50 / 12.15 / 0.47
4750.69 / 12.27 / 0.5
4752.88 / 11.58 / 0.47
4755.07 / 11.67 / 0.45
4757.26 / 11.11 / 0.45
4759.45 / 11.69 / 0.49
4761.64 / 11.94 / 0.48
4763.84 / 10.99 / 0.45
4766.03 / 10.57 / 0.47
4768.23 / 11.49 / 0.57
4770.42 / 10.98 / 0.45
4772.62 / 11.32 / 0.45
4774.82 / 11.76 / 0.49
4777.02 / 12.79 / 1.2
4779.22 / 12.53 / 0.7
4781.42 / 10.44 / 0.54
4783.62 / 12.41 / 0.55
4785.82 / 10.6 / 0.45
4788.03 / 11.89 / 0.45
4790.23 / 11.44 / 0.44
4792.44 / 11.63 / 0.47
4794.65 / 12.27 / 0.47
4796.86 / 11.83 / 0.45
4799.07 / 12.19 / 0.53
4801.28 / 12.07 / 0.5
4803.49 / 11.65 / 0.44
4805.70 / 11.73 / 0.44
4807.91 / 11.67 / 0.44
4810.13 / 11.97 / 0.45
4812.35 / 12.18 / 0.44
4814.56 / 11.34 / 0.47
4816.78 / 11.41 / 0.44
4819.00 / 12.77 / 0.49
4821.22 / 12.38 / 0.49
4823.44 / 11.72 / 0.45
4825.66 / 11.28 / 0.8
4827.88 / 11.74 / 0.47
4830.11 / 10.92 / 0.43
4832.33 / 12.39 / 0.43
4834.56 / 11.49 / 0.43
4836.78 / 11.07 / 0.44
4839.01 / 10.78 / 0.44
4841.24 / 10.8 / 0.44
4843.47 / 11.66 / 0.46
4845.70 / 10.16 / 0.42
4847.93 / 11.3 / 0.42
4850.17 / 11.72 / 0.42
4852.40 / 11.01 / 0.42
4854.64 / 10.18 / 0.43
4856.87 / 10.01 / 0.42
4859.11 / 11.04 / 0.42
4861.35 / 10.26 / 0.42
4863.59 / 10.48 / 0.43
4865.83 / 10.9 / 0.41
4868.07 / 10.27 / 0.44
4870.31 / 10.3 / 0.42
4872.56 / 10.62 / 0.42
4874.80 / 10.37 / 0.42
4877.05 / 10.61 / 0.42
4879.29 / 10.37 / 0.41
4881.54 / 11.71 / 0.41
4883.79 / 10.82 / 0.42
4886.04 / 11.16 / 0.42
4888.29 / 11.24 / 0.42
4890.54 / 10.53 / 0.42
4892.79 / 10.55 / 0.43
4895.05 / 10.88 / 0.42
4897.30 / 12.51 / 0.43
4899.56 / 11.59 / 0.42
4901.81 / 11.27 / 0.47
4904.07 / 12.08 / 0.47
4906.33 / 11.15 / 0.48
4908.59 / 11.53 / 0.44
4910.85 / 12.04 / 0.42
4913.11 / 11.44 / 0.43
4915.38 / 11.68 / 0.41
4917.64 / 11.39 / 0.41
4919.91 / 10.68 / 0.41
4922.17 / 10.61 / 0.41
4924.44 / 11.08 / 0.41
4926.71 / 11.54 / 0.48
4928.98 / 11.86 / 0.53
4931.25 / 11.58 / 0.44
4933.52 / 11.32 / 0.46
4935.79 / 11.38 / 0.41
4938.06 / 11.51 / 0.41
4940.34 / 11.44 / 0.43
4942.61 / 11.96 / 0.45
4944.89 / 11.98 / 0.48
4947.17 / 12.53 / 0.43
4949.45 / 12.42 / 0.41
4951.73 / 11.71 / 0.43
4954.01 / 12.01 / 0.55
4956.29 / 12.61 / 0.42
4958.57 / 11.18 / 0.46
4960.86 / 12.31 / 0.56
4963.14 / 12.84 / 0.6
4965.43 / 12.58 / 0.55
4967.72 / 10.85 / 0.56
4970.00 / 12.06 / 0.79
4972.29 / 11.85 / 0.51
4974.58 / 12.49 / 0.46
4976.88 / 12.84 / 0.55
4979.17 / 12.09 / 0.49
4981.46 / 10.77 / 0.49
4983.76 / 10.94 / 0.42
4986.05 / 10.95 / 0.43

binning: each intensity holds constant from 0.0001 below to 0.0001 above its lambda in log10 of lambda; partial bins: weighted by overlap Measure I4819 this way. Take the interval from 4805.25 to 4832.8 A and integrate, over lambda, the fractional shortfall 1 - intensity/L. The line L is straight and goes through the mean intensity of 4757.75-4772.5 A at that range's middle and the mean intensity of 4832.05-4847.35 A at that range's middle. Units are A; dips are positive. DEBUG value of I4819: -1.5 A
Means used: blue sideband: 11.3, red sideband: 11.1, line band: 11.8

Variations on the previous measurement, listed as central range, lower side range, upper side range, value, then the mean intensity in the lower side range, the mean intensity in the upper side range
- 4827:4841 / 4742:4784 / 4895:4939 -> 0.3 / 11.7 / 11.5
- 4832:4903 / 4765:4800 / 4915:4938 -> 3.2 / 11.6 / 11.3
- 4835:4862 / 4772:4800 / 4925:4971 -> 2.2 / 11.8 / 11.9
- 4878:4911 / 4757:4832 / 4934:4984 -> 1.6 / 11.7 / 11.9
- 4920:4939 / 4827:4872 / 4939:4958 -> 0.8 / 10.9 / 12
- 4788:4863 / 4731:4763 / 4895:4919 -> 1.1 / 11.6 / 11.6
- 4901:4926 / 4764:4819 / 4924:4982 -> 1.0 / 11.7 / 11.9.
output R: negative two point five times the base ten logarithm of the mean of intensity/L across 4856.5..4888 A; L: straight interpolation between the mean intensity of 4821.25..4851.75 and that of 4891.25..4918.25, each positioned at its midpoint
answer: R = 0.07 mag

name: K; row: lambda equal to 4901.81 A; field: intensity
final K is 11.27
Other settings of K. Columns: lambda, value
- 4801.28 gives 12.07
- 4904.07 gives 12.08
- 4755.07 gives 11.67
